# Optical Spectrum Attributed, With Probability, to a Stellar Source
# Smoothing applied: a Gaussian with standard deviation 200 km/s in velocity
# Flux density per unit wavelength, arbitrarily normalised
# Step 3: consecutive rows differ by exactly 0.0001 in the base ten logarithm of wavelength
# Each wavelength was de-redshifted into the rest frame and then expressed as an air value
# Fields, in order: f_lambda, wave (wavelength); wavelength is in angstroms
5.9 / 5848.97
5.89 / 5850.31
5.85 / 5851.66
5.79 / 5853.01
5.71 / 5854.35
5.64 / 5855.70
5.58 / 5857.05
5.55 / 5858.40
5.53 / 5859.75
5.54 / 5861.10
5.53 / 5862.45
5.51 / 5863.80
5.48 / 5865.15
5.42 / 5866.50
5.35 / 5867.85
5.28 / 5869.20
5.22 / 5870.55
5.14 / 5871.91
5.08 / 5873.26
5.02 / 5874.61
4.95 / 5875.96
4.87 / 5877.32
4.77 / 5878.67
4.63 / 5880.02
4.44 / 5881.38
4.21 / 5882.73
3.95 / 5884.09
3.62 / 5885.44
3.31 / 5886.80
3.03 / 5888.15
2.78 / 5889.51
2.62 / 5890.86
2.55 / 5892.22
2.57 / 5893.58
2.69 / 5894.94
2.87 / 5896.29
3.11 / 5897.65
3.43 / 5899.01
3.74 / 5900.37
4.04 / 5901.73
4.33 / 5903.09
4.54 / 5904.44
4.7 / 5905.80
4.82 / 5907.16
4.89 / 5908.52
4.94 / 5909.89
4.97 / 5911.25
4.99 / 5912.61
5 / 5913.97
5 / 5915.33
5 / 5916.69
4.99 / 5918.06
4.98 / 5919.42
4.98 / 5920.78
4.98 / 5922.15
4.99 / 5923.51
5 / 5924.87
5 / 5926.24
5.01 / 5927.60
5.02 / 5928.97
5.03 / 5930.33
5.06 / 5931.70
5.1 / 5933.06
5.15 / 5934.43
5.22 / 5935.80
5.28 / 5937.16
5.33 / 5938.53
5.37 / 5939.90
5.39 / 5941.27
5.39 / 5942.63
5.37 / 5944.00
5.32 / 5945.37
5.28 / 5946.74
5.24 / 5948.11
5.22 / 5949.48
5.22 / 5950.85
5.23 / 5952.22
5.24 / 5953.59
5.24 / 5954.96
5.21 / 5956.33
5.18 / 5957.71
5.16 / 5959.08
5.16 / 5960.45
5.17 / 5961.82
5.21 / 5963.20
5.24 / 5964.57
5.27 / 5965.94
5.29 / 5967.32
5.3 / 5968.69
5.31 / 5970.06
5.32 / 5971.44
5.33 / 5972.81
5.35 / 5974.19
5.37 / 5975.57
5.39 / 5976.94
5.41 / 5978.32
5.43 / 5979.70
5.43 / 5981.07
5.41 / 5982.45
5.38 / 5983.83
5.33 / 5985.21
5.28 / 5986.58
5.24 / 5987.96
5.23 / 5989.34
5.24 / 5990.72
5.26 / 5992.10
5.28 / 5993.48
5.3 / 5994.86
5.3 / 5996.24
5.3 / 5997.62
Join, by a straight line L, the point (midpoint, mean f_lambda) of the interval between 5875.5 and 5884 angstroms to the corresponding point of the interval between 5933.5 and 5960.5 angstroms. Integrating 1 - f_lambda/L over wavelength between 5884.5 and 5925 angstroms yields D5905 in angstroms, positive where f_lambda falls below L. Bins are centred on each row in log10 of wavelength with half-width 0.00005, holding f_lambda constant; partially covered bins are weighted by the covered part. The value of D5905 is 6.3 angstroms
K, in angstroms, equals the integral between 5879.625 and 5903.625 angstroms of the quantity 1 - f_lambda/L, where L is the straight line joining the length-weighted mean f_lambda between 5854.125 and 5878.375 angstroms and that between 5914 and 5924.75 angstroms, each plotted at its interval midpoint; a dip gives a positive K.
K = 8.13 angstroms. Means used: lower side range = 5.34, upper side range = 4.99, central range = 3.42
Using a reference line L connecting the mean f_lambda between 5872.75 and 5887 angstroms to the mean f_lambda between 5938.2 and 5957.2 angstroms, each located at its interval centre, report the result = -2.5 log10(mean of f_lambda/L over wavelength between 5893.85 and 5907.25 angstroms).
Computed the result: 0.25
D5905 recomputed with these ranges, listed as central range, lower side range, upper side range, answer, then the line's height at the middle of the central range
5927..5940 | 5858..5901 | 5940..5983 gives -0.5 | 4.95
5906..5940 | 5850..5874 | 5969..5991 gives 2.4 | 5.42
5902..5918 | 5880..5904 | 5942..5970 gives -3.6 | 3.93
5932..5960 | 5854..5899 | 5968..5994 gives -1.2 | 5.03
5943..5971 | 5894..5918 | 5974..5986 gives -1.1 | 5.05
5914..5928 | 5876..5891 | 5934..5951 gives -0.6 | 4.8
